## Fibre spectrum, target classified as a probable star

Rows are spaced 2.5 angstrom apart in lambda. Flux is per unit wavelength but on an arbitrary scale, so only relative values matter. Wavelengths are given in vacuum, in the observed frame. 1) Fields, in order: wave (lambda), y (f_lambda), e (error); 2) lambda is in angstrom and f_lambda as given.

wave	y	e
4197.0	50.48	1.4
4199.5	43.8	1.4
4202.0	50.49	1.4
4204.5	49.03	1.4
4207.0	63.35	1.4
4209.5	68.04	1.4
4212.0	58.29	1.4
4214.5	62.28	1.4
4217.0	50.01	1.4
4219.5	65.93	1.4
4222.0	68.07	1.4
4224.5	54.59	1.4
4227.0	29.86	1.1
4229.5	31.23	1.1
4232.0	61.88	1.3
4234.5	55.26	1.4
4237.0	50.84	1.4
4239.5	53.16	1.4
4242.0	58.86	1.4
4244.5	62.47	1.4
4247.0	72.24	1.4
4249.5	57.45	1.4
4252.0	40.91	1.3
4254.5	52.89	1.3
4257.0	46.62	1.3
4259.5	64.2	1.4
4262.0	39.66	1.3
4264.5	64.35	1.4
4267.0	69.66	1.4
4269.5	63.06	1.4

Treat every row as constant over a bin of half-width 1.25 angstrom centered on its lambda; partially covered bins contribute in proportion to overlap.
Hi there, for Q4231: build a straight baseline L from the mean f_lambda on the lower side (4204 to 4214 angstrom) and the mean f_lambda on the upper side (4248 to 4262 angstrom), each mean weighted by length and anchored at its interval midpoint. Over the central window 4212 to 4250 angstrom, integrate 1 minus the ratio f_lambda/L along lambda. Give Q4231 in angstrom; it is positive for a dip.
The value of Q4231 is 0.4 angstrom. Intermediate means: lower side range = 60.7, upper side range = 51.6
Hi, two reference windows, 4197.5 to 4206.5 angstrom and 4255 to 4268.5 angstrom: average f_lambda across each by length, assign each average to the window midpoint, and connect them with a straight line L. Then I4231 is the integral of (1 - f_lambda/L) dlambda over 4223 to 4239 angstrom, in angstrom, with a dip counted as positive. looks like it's 1.5 angstrom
